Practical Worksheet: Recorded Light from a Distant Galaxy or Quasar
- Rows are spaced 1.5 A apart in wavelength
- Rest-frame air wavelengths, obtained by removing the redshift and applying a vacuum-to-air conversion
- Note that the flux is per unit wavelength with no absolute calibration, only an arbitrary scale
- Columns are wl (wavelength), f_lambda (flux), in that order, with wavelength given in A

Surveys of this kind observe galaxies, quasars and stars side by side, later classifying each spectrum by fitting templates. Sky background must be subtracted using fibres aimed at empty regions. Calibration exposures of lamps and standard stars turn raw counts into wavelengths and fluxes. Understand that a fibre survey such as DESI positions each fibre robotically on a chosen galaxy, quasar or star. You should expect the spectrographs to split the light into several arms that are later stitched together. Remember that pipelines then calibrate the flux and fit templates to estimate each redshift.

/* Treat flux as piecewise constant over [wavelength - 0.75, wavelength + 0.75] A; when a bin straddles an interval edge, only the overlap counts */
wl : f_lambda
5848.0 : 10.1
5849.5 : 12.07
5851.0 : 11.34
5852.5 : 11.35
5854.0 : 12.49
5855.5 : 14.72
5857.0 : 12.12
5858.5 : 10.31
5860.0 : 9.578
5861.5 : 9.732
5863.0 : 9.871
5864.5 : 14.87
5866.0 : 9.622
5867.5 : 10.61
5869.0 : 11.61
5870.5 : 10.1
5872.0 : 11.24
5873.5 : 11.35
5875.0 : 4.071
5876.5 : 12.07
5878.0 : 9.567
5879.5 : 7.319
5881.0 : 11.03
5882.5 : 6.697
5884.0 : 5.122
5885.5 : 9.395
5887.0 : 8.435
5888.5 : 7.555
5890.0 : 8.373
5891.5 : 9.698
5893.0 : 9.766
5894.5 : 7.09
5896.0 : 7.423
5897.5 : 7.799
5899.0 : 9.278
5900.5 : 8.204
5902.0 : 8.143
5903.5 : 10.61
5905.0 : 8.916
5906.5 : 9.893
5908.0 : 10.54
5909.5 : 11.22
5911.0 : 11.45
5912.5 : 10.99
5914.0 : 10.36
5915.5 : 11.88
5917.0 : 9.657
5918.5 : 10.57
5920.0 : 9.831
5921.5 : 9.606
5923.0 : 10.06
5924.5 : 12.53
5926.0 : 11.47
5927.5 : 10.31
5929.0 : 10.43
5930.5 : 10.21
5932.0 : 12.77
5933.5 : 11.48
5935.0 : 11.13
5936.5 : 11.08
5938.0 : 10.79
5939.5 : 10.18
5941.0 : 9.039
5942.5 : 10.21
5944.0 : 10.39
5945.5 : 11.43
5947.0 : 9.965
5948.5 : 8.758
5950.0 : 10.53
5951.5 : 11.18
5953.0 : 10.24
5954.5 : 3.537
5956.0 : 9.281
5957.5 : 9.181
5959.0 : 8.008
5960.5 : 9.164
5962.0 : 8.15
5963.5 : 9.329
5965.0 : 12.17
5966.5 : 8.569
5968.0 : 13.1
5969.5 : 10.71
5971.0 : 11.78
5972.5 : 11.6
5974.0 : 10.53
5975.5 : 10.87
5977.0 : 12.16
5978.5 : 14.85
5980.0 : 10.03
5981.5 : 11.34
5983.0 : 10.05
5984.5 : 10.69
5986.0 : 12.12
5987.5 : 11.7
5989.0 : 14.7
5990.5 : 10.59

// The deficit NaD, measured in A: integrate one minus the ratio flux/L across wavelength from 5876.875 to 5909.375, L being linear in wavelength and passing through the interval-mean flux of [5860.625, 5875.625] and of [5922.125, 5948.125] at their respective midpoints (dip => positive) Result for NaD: 5.6 A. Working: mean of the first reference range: 10.4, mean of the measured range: 8.7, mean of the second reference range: 10.8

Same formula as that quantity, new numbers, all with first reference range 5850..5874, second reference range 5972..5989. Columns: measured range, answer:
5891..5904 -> 3.2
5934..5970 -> 5.2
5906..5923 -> 1.3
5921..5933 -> 0.5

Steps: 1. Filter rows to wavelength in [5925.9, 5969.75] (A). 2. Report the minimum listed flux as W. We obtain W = 3.537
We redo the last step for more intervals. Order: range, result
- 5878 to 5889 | 5.122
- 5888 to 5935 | 7.09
